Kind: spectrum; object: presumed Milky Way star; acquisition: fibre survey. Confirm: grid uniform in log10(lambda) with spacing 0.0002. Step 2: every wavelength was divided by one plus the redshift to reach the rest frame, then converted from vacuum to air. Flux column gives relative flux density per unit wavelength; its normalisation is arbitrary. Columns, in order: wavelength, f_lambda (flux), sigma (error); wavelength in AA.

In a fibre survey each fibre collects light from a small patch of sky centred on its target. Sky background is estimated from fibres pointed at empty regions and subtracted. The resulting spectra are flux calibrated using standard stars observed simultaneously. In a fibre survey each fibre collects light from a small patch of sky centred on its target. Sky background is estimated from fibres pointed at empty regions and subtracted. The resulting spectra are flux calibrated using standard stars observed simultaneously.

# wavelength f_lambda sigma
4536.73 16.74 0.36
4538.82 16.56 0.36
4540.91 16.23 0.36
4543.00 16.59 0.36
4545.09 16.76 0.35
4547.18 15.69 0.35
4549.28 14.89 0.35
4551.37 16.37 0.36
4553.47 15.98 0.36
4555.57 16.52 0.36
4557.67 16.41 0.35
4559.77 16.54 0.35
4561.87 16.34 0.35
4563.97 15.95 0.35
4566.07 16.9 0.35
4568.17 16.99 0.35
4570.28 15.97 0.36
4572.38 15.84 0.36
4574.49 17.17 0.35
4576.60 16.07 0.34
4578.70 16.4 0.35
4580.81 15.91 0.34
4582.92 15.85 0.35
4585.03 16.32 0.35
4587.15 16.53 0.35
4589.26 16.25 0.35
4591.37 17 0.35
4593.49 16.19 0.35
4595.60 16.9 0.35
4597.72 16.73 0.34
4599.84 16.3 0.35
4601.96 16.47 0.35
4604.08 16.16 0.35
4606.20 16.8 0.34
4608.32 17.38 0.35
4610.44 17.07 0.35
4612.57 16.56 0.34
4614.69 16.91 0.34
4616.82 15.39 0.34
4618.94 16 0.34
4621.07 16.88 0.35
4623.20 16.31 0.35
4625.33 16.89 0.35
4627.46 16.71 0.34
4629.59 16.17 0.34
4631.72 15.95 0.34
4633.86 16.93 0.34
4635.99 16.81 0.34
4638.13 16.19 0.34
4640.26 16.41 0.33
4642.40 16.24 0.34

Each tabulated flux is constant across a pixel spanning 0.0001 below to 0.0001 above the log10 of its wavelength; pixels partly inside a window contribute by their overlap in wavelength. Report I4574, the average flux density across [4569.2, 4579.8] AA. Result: 16.3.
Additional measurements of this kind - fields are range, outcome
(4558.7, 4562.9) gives 16.4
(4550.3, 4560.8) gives 16.4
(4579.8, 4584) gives 15.9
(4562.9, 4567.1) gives 16.4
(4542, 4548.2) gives 16.4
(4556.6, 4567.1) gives 16.4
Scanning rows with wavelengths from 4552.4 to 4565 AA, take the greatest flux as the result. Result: 16.54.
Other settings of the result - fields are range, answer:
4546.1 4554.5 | 16.37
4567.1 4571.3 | 16.99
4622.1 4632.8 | 16.89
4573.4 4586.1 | 17.17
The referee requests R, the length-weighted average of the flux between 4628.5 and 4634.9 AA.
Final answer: 16.3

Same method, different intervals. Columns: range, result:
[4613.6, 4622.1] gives 16.3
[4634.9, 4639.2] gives 16.5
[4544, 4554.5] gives 15.9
